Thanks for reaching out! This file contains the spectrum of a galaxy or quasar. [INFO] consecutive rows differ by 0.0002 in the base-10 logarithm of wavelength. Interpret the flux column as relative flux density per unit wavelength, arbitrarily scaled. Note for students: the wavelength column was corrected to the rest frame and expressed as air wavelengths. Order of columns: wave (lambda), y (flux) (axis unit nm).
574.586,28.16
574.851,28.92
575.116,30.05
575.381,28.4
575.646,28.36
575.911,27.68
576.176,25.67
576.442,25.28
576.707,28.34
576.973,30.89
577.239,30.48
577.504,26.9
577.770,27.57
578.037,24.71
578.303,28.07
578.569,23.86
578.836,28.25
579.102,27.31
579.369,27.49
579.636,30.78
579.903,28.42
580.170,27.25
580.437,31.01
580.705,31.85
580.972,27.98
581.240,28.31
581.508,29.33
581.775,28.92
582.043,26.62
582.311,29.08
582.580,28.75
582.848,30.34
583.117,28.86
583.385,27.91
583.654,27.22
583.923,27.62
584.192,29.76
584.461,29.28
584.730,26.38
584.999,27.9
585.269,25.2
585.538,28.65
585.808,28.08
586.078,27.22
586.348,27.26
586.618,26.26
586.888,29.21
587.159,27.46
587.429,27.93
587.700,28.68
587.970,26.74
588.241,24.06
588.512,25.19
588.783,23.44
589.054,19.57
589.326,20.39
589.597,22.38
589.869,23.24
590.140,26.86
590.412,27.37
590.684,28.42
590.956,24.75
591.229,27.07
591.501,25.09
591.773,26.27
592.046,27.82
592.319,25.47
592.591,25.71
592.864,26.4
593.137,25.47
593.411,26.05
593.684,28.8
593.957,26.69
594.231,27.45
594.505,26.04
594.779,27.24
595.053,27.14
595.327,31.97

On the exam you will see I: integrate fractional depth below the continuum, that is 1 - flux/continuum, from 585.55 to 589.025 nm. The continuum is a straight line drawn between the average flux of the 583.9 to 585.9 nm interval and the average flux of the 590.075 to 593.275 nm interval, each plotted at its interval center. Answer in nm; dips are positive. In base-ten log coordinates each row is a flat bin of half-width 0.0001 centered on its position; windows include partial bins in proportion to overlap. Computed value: 0.091 nm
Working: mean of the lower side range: 27.9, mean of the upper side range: 26.4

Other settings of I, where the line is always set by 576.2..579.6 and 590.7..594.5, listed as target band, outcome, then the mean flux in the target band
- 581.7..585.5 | -0.149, 28.1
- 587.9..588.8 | 0.062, 24.9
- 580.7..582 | -0.077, 28.9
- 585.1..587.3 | -0.044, 27.4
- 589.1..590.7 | 0.145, 24.2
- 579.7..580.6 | -0.060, 29.1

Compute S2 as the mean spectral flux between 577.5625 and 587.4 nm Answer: 28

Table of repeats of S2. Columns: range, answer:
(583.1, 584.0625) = 27.8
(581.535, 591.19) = 26.8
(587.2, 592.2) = 25.3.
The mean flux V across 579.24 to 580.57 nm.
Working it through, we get 29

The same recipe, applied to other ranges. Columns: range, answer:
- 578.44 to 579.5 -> 26.7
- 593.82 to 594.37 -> 27.1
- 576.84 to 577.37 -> 30.7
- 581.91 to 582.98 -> 28.7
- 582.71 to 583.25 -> 29.6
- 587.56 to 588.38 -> 26.5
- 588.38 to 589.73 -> 22.2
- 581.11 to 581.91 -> 28.9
